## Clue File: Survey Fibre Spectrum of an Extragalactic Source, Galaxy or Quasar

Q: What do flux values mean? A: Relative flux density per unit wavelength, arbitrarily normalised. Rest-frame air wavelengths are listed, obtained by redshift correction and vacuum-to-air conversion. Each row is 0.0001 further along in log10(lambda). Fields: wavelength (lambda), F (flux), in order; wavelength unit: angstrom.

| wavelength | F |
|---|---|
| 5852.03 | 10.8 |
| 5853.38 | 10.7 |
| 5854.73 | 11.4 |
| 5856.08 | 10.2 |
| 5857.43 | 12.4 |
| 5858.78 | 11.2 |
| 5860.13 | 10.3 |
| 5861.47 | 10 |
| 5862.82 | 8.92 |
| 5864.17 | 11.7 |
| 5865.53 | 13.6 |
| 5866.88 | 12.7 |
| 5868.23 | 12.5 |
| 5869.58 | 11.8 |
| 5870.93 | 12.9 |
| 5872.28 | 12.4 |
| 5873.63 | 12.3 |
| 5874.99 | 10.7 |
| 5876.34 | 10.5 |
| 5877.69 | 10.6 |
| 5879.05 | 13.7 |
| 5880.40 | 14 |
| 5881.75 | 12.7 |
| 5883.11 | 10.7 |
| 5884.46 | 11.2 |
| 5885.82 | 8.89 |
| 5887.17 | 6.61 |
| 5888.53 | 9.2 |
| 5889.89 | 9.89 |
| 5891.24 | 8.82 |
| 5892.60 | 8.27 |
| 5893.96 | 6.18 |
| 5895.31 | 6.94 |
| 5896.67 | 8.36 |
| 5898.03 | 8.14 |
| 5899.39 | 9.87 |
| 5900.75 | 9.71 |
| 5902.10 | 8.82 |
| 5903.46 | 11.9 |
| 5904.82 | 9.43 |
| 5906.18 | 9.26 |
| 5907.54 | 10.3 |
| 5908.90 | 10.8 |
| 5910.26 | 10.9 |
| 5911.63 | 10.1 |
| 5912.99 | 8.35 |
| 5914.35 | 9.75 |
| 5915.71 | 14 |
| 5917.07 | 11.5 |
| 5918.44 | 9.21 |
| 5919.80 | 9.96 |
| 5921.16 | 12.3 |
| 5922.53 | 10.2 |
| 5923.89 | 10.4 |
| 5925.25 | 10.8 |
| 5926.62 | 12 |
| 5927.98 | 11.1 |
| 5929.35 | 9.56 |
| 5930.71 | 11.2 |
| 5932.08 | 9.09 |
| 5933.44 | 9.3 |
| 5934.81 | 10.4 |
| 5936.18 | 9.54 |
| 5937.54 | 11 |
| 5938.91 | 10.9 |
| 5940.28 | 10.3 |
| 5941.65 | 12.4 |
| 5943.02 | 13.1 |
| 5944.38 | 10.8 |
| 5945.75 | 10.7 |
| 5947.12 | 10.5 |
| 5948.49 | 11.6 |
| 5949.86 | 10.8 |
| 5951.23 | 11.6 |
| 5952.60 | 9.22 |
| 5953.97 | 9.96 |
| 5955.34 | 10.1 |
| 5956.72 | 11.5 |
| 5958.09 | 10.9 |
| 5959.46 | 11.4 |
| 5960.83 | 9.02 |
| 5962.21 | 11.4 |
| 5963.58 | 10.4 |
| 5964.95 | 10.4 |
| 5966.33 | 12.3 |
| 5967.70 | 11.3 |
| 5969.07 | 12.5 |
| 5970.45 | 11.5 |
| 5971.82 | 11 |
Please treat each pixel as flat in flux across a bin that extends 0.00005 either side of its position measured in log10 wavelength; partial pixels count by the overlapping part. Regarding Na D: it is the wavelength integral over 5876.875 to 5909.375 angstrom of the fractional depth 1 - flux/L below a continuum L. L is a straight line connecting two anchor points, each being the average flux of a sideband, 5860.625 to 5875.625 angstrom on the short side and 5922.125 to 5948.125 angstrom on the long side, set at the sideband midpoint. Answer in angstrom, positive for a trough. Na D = 4.6 angstrom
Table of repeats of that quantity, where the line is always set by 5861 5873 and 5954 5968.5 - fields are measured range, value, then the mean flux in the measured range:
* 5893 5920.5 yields 4.2 angstrom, 9.66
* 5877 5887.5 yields 0.5 angstrom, 11.2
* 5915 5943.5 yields 0.9 angstrom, 10.9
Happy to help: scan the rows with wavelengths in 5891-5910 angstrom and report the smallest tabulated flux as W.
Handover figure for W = 6.18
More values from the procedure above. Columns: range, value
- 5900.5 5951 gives 8.35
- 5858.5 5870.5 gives 8.92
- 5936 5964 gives 9.02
